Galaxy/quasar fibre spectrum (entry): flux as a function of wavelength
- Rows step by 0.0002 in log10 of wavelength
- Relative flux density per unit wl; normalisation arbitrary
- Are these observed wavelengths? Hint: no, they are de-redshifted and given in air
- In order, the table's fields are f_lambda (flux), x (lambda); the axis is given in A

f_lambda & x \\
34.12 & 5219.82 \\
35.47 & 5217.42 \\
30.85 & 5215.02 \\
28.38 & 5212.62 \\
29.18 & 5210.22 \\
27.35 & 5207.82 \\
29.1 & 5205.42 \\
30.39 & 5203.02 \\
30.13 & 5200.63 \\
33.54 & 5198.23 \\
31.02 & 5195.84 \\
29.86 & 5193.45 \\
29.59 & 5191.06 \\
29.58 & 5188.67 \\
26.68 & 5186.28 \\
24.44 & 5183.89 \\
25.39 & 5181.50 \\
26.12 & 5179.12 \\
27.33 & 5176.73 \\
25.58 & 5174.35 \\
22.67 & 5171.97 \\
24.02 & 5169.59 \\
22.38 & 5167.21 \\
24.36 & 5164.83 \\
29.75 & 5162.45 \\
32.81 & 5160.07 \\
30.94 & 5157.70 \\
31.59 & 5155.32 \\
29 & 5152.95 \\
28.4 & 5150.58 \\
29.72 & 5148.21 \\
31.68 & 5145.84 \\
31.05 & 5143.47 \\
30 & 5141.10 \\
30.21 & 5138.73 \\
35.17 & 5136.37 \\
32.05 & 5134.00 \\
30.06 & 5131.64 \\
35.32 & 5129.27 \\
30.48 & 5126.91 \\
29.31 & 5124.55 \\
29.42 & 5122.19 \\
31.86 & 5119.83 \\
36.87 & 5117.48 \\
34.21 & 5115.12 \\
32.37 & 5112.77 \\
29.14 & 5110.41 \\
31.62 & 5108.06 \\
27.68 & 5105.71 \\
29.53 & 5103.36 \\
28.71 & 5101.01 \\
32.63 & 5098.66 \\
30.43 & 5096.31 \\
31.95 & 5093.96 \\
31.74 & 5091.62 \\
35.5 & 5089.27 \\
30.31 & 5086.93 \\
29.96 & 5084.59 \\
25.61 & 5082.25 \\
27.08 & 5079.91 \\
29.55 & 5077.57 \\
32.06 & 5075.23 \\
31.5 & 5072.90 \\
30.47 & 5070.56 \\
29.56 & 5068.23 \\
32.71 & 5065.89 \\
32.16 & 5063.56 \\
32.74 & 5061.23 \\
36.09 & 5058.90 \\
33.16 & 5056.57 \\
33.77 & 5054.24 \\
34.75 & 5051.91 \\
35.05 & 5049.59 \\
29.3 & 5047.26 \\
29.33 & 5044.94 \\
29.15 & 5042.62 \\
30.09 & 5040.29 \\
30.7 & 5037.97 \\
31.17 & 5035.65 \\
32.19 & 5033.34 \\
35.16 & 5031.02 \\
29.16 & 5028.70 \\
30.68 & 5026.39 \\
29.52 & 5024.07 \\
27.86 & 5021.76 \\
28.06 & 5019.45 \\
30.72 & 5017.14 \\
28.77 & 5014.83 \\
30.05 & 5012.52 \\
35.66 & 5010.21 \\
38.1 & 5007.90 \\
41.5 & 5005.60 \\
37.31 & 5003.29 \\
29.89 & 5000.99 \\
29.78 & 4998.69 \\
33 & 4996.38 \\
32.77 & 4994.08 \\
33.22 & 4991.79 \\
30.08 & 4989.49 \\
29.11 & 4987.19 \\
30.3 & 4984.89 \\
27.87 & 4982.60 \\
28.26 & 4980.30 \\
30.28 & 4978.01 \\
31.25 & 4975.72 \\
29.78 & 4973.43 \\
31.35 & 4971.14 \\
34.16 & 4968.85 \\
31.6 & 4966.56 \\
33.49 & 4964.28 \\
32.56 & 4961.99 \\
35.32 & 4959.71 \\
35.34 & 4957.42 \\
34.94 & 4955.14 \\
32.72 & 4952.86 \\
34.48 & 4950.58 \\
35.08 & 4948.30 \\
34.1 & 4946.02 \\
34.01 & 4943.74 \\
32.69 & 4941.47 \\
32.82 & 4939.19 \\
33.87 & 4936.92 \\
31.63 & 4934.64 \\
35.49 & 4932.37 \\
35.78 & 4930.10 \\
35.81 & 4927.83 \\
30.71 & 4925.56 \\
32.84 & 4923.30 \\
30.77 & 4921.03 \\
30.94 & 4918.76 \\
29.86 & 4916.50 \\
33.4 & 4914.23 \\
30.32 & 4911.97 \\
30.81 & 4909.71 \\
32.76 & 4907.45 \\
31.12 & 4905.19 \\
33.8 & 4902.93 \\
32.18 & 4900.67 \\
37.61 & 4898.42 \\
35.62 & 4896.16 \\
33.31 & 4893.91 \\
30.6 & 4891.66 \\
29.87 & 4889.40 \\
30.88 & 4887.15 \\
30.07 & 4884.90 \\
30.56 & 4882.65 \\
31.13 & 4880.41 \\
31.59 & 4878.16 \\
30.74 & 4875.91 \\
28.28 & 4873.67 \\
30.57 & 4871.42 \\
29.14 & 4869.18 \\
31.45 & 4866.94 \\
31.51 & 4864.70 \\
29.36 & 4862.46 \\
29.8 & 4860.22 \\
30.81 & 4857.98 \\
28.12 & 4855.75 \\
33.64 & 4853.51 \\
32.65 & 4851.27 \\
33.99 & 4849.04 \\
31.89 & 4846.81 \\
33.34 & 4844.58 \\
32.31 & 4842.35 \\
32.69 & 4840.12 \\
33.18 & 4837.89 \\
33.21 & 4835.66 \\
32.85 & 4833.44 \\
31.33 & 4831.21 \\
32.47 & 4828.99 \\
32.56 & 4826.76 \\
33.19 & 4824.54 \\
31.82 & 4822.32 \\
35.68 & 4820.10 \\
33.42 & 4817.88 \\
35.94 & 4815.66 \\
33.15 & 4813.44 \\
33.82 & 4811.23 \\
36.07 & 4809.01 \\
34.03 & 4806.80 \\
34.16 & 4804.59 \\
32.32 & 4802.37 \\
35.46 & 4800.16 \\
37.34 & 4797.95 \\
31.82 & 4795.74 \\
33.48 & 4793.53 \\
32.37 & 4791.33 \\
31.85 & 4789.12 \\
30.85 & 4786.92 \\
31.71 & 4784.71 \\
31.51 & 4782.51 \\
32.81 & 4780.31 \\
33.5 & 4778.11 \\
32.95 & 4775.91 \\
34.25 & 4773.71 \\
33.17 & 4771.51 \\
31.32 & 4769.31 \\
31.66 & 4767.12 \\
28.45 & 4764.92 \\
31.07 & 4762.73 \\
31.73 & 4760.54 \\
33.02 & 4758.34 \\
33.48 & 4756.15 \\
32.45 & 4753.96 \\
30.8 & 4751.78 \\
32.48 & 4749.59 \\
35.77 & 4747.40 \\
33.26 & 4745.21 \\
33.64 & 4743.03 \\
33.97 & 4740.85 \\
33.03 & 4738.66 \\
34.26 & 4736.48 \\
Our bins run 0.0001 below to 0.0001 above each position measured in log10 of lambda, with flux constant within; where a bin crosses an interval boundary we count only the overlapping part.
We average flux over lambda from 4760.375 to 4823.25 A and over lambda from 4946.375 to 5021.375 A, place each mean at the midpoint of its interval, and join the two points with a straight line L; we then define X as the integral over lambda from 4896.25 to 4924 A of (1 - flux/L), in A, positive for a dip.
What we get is 0.27 A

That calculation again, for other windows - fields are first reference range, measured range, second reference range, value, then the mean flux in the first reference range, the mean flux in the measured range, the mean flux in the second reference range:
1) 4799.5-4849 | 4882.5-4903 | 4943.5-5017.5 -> 0.4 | 33.4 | 32.5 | 32.6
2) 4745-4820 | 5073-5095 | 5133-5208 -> -0.5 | 33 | 30.5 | 28.8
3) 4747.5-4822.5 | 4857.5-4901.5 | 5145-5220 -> 1.0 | 33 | 31.3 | 28.7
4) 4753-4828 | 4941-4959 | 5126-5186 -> -1.8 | 33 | 34.3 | 28.8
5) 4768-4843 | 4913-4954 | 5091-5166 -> -1.1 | 33.2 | 33.2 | 30.9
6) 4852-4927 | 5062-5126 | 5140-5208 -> -3.6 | 31.4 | 30.9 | 28.4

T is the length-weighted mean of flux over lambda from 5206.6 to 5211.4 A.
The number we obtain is 28.2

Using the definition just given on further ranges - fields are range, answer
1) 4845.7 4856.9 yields 32.1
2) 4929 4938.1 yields 34.2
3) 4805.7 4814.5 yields 34.3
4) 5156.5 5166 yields 29.5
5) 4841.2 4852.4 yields 32.8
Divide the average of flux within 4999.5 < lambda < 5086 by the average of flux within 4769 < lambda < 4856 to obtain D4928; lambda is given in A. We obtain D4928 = 0.95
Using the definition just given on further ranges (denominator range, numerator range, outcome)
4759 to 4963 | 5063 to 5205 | 0.92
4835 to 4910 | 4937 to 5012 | 1.04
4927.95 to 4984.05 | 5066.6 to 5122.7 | 0.94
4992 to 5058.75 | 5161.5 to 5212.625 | 0.86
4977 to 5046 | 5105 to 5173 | 0.96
